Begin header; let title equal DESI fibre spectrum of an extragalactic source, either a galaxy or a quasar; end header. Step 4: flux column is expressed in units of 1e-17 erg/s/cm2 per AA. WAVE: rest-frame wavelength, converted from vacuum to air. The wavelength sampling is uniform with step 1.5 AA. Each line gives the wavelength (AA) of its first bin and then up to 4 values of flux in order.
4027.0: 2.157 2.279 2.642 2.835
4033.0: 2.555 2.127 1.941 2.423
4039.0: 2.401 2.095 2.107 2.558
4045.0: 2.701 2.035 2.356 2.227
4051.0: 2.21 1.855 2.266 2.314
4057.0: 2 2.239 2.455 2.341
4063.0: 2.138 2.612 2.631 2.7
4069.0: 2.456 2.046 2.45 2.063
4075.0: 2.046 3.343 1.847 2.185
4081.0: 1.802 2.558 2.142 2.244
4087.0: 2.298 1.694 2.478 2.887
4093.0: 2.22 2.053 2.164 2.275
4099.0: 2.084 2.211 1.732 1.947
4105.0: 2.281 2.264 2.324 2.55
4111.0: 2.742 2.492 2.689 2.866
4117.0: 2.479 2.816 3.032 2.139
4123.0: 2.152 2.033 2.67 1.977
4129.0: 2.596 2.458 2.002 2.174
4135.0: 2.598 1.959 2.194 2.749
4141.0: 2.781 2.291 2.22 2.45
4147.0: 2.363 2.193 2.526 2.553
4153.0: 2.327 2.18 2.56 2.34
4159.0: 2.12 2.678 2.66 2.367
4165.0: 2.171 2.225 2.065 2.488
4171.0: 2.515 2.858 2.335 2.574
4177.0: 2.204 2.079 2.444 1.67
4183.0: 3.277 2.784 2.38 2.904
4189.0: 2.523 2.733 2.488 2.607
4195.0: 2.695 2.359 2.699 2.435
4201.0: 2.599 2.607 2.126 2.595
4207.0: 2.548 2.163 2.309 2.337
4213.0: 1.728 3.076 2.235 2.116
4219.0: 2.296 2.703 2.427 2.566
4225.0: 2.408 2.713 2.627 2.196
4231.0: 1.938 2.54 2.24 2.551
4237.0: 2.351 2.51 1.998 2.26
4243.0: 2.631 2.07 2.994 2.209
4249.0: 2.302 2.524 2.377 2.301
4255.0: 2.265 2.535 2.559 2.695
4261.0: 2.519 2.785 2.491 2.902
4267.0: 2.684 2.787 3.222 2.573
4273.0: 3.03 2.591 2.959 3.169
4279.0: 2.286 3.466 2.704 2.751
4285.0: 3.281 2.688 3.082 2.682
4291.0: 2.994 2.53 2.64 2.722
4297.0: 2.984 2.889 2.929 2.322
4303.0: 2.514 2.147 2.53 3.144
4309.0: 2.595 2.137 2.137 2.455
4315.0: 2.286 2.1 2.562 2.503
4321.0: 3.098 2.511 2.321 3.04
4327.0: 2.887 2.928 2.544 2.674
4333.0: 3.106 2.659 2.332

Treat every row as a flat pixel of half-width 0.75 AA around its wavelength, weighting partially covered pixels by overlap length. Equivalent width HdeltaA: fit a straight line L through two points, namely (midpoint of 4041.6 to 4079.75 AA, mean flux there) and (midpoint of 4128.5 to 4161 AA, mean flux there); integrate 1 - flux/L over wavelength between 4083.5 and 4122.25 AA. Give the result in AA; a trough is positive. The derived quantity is -0.08 AA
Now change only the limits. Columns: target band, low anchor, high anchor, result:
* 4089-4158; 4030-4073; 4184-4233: 0.7 AA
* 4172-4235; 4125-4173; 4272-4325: 0.9 AA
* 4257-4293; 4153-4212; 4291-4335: -3.3 AA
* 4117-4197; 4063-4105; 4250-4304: 0.5 AA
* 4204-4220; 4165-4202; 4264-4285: 1.7 AA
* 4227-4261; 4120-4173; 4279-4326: 2.0 AA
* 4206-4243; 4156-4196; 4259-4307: 3.3 AA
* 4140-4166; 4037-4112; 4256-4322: 0.3 AA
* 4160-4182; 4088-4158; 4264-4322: 0.9 AA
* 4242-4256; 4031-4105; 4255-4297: 1.6 AA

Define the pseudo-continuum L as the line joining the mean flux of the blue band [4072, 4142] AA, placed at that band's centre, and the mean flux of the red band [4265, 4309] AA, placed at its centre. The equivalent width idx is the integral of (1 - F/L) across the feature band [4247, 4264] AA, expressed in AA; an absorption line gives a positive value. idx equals 1.6 AA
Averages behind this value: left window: 2.33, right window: 2.8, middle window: 2.47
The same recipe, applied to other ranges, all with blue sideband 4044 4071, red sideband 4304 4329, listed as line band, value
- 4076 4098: 0.70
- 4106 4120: -1.44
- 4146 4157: 0.07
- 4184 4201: -1.11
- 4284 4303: -2.02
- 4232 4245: 0.67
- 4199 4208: -0.11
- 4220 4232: 0.12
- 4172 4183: 0.28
